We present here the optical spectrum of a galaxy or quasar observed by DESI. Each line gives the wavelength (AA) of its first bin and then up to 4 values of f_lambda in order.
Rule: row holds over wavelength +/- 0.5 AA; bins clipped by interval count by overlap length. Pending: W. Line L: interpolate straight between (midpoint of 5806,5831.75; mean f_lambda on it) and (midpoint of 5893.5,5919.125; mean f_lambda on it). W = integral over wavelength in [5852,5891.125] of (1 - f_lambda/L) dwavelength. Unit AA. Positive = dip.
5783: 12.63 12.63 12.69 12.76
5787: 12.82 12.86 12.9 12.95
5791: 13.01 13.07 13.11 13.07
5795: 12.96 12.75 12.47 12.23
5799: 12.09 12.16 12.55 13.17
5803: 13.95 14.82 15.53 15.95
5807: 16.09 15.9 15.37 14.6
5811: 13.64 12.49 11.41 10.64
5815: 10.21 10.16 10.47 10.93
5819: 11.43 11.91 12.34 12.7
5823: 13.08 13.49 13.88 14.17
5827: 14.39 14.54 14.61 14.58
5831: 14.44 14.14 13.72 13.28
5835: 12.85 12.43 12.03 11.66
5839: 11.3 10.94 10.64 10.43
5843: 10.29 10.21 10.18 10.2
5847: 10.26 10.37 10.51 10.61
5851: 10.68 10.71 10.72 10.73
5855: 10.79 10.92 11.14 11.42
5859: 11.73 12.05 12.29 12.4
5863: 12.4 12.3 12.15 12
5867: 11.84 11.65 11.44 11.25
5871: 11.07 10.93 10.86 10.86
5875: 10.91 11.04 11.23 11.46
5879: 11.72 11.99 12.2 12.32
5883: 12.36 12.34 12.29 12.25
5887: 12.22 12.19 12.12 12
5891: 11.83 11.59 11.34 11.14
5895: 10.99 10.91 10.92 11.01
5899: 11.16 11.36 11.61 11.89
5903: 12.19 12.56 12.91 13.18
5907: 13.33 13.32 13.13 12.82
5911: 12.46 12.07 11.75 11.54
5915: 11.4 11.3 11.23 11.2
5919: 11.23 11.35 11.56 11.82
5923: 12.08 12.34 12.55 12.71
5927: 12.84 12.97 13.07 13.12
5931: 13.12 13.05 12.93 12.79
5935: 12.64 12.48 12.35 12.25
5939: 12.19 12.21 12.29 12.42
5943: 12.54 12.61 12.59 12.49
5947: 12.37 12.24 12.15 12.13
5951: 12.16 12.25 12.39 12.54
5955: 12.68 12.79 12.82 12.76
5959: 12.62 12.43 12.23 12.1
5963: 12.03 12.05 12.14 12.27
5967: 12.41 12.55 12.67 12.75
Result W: 2.3 AA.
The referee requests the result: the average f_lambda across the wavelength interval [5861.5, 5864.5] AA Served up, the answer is 12.4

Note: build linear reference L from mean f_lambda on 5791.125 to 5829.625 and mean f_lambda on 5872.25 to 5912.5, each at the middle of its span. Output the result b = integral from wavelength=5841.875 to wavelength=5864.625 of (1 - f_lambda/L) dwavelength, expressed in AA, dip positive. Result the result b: 2.6 AA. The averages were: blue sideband 13.1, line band 11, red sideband 11.9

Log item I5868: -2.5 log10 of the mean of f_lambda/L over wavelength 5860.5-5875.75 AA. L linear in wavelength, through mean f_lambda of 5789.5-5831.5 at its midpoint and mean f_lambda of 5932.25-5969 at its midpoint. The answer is 0.11 mag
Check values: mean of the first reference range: 13.2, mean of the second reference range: 12.4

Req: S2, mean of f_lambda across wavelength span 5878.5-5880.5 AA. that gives 11.9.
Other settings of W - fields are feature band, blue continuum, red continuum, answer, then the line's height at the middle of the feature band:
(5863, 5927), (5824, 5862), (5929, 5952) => 2.09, 12.2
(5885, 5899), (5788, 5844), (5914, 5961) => 1.07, 12.5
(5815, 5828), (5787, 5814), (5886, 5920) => 0.70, 13.1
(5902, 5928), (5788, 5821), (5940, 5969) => 0.69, 12.5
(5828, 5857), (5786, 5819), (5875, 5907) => 1.97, 12.5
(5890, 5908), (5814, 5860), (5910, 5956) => 0.46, 12.1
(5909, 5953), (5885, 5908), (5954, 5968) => -0.39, 12.2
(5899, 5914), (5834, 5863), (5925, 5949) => -0.36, 12.1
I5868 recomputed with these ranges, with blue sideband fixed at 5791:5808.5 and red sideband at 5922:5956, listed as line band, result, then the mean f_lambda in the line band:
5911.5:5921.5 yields 0.11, 11.5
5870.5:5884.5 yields 0.13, 11.5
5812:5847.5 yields 0.11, 12.1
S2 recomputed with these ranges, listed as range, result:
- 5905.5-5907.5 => 13.3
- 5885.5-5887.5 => 12.2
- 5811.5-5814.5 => 11.5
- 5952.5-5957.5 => 12.6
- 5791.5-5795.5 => 13.1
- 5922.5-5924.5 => 12.2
